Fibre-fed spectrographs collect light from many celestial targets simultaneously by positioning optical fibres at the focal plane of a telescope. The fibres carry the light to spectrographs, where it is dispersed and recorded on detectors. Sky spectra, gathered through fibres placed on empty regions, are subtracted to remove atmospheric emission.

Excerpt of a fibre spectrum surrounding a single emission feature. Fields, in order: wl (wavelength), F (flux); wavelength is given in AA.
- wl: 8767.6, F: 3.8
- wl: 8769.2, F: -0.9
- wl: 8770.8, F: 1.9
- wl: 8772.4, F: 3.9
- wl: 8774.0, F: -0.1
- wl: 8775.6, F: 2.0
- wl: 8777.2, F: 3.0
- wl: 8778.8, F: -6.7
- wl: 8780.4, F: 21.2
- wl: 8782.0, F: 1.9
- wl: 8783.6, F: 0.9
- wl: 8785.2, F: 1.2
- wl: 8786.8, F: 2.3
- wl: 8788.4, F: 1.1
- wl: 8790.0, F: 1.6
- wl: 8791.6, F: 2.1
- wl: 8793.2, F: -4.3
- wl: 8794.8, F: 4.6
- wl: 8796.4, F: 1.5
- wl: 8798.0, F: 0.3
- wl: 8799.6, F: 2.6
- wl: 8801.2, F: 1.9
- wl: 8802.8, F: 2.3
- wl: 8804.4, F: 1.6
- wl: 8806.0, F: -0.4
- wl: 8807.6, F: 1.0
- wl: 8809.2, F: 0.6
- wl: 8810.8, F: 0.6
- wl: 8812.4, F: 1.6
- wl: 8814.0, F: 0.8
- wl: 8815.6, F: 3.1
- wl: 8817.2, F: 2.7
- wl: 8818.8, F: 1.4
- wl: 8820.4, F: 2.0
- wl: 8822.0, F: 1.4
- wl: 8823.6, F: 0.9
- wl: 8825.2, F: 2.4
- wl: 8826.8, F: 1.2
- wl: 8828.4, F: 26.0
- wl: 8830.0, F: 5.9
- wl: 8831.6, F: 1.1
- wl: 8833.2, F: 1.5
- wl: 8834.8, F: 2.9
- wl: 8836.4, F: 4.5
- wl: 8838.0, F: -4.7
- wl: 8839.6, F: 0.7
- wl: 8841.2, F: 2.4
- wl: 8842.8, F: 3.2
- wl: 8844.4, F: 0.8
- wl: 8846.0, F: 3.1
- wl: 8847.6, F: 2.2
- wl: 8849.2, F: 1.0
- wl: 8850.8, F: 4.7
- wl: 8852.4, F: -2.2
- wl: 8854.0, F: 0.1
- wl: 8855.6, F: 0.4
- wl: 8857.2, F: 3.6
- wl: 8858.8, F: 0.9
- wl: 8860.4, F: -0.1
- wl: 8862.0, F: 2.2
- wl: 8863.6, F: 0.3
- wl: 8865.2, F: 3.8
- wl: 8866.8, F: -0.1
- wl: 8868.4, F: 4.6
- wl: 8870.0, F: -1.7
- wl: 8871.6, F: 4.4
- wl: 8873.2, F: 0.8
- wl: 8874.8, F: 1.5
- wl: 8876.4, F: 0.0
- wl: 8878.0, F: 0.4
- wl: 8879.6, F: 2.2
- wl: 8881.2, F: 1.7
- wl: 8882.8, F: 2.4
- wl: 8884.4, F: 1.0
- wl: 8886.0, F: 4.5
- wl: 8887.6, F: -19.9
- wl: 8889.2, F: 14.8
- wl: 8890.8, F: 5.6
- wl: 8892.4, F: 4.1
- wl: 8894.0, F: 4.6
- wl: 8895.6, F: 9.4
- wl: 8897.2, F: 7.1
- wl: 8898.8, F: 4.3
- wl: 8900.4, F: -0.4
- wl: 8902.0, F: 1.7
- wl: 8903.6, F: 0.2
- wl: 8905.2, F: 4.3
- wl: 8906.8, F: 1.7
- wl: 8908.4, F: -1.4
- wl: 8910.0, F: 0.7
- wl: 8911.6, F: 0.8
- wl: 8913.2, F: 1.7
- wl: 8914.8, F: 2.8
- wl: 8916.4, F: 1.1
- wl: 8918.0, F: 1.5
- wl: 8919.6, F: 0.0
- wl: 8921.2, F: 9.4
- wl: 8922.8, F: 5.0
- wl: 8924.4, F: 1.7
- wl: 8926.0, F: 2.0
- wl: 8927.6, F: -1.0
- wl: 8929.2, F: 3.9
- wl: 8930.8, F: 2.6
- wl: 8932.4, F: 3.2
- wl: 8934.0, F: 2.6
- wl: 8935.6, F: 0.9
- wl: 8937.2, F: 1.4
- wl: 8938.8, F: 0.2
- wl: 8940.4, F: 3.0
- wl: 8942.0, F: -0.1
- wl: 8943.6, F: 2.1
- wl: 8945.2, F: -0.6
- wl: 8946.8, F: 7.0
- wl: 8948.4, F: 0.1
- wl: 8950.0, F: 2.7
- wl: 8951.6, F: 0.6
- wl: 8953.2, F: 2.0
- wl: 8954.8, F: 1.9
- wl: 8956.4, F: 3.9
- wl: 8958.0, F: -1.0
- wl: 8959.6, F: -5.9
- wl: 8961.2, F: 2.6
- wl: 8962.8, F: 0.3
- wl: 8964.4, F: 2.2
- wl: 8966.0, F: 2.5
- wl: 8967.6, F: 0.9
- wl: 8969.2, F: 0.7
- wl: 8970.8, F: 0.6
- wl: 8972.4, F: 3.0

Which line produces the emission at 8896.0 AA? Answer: H-beta 4861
